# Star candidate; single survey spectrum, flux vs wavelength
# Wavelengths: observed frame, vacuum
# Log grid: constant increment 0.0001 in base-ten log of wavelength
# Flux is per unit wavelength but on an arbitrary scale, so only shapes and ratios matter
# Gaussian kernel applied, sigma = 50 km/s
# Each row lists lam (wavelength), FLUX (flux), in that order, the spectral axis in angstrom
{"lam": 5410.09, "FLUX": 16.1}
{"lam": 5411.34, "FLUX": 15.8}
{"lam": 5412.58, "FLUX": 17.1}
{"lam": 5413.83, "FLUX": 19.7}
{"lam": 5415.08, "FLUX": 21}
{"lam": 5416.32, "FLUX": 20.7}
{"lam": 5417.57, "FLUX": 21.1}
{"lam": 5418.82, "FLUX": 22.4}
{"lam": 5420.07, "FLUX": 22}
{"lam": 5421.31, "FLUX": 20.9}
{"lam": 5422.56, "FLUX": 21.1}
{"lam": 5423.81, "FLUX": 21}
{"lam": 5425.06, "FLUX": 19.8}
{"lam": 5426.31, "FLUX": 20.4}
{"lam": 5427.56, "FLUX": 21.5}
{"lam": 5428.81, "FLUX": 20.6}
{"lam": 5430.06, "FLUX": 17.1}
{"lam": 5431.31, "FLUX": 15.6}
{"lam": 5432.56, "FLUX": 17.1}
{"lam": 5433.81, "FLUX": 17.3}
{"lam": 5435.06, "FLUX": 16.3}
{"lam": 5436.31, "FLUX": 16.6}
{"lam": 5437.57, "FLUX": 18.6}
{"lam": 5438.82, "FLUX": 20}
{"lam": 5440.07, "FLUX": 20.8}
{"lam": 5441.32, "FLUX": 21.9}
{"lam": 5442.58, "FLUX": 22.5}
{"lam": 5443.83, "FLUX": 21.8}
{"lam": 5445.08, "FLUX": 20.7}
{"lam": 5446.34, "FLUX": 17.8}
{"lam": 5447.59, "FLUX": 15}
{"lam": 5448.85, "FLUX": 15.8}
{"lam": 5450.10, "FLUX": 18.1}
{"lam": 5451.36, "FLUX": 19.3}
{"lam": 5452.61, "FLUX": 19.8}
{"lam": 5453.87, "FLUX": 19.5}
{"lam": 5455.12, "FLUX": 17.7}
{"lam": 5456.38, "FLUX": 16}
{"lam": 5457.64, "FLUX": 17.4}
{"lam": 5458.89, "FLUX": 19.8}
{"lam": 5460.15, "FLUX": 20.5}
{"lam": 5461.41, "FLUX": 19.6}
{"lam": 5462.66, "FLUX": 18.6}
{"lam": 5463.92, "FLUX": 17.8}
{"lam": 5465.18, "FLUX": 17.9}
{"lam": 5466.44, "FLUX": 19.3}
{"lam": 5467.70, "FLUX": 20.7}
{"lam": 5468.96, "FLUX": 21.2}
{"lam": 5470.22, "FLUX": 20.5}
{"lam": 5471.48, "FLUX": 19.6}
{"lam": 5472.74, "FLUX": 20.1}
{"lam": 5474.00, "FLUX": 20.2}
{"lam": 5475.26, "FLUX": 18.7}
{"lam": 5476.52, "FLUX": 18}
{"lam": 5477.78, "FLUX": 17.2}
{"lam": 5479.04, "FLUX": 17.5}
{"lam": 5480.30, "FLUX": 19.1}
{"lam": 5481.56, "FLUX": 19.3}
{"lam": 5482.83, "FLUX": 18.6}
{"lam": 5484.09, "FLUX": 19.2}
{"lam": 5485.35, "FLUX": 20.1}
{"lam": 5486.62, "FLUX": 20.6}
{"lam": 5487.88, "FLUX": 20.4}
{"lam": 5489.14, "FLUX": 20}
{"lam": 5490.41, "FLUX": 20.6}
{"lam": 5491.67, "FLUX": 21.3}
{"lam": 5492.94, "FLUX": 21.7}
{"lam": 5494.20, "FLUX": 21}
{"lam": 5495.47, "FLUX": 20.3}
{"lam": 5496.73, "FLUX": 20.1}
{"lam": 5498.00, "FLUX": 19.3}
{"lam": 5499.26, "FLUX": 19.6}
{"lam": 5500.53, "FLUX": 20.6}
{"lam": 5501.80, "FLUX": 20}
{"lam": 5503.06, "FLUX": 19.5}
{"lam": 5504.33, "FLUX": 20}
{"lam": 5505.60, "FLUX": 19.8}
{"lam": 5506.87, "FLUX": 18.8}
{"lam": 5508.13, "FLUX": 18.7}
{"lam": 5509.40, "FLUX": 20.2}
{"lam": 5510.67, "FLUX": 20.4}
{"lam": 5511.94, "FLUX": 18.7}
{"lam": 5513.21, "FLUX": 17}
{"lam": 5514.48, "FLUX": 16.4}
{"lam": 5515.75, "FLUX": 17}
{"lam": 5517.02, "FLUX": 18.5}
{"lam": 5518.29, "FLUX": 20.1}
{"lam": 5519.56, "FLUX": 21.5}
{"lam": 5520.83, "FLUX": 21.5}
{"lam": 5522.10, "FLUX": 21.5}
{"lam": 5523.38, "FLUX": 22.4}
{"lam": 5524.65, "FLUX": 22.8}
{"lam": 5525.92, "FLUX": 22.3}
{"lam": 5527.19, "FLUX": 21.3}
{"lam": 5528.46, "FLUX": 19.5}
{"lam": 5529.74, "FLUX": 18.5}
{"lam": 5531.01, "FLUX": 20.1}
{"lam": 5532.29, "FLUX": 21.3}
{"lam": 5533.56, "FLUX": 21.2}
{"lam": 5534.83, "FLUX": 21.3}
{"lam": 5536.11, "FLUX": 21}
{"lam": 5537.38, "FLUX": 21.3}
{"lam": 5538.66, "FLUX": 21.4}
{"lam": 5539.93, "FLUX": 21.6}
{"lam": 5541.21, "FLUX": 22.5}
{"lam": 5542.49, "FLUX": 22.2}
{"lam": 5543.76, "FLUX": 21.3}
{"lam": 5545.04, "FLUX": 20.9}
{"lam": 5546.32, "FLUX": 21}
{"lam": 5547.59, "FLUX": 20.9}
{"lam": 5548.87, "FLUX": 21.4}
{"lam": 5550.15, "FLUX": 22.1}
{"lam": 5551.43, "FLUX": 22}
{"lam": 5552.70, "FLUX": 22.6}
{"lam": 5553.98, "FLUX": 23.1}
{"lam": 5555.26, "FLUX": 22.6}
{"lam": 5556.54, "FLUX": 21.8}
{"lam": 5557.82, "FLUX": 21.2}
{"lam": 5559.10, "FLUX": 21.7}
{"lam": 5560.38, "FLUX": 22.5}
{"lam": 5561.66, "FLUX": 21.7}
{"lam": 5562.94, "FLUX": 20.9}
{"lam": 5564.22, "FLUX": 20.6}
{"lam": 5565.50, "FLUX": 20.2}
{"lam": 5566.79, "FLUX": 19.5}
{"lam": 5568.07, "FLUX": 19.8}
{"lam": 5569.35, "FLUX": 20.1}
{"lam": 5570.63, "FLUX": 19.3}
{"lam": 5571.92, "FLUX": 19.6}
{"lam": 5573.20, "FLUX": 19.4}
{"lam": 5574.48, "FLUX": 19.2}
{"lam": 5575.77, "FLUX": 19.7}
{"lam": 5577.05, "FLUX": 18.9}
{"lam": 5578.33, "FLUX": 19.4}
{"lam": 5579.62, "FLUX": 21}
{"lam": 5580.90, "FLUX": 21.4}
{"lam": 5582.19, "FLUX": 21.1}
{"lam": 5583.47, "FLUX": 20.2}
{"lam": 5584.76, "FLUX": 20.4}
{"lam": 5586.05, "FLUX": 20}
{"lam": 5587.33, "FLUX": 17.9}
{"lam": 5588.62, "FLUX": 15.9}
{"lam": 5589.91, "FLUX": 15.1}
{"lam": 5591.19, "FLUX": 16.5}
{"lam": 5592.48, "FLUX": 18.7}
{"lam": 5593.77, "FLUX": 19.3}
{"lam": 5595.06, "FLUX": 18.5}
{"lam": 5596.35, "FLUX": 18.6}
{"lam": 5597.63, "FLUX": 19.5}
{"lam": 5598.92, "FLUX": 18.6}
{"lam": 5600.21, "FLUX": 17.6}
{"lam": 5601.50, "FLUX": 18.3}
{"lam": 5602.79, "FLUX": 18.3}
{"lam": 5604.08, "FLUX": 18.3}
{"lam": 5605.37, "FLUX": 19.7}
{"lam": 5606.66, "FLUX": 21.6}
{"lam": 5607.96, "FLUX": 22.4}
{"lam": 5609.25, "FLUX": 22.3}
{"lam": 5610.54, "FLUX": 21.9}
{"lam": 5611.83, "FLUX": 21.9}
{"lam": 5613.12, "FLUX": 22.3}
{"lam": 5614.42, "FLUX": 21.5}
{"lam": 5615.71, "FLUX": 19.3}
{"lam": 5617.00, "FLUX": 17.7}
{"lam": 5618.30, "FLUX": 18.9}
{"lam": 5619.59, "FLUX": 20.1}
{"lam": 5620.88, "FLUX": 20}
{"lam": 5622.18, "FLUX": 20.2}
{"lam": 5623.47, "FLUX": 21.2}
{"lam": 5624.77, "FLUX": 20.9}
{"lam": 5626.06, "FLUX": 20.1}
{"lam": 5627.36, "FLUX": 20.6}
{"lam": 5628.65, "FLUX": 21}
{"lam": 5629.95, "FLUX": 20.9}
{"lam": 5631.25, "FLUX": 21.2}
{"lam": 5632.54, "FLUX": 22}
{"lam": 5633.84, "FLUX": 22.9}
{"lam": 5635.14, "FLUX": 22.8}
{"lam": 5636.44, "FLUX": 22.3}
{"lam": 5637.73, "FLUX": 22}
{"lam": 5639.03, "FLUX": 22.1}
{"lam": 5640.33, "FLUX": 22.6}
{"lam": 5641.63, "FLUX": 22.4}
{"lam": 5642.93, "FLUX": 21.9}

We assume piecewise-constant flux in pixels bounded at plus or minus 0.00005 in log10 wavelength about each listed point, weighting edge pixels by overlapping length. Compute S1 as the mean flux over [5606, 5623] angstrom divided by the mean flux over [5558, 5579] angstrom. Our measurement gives 1.0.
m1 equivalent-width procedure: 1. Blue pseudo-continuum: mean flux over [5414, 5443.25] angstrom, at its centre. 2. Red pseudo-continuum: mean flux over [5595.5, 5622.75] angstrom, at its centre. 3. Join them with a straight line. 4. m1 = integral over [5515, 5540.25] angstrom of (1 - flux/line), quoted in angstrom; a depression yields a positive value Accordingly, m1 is -1.1 angstrom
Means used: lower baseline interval 19.8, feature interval 20.8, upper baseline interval 19.9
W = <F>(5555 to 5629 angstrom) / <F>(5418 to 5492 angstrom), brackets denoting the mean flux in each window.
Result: 1.0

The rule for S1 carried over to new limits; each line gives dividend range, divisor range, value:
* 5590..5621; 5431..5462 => 1.05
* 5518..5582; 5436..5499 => 1.09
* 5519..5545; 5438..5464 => 1.12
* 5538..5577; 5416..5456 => 1.09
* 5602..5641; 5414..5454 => 1.07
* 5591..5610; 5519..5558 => 0.90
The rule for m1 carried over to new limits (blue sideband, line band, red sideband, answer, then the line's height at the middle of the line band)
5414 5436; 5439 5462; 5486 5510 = 0.85 angstrom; 19.9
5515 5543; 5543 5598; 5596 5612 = 0.50 angstrom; 20.4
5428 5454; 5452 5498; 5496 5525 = -0.58 angstrom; 19.2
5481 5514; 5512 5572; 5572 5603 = -4.63 angstrom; 19.4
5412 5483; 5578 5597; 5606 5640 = 1.69 angstrom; 20.8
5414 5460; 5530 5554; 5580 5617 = -2.47 angstrom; 19.5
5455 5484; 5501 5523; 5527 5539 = 0.71 angstrom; 20.1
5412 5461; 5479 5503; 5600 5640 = -0.35 angstrom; 19.7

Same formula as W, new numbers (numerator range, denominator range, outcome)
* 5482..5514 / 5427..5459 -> 1.07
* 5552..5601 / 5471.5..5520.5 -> 1.02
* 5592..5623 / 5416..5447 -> 1.00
